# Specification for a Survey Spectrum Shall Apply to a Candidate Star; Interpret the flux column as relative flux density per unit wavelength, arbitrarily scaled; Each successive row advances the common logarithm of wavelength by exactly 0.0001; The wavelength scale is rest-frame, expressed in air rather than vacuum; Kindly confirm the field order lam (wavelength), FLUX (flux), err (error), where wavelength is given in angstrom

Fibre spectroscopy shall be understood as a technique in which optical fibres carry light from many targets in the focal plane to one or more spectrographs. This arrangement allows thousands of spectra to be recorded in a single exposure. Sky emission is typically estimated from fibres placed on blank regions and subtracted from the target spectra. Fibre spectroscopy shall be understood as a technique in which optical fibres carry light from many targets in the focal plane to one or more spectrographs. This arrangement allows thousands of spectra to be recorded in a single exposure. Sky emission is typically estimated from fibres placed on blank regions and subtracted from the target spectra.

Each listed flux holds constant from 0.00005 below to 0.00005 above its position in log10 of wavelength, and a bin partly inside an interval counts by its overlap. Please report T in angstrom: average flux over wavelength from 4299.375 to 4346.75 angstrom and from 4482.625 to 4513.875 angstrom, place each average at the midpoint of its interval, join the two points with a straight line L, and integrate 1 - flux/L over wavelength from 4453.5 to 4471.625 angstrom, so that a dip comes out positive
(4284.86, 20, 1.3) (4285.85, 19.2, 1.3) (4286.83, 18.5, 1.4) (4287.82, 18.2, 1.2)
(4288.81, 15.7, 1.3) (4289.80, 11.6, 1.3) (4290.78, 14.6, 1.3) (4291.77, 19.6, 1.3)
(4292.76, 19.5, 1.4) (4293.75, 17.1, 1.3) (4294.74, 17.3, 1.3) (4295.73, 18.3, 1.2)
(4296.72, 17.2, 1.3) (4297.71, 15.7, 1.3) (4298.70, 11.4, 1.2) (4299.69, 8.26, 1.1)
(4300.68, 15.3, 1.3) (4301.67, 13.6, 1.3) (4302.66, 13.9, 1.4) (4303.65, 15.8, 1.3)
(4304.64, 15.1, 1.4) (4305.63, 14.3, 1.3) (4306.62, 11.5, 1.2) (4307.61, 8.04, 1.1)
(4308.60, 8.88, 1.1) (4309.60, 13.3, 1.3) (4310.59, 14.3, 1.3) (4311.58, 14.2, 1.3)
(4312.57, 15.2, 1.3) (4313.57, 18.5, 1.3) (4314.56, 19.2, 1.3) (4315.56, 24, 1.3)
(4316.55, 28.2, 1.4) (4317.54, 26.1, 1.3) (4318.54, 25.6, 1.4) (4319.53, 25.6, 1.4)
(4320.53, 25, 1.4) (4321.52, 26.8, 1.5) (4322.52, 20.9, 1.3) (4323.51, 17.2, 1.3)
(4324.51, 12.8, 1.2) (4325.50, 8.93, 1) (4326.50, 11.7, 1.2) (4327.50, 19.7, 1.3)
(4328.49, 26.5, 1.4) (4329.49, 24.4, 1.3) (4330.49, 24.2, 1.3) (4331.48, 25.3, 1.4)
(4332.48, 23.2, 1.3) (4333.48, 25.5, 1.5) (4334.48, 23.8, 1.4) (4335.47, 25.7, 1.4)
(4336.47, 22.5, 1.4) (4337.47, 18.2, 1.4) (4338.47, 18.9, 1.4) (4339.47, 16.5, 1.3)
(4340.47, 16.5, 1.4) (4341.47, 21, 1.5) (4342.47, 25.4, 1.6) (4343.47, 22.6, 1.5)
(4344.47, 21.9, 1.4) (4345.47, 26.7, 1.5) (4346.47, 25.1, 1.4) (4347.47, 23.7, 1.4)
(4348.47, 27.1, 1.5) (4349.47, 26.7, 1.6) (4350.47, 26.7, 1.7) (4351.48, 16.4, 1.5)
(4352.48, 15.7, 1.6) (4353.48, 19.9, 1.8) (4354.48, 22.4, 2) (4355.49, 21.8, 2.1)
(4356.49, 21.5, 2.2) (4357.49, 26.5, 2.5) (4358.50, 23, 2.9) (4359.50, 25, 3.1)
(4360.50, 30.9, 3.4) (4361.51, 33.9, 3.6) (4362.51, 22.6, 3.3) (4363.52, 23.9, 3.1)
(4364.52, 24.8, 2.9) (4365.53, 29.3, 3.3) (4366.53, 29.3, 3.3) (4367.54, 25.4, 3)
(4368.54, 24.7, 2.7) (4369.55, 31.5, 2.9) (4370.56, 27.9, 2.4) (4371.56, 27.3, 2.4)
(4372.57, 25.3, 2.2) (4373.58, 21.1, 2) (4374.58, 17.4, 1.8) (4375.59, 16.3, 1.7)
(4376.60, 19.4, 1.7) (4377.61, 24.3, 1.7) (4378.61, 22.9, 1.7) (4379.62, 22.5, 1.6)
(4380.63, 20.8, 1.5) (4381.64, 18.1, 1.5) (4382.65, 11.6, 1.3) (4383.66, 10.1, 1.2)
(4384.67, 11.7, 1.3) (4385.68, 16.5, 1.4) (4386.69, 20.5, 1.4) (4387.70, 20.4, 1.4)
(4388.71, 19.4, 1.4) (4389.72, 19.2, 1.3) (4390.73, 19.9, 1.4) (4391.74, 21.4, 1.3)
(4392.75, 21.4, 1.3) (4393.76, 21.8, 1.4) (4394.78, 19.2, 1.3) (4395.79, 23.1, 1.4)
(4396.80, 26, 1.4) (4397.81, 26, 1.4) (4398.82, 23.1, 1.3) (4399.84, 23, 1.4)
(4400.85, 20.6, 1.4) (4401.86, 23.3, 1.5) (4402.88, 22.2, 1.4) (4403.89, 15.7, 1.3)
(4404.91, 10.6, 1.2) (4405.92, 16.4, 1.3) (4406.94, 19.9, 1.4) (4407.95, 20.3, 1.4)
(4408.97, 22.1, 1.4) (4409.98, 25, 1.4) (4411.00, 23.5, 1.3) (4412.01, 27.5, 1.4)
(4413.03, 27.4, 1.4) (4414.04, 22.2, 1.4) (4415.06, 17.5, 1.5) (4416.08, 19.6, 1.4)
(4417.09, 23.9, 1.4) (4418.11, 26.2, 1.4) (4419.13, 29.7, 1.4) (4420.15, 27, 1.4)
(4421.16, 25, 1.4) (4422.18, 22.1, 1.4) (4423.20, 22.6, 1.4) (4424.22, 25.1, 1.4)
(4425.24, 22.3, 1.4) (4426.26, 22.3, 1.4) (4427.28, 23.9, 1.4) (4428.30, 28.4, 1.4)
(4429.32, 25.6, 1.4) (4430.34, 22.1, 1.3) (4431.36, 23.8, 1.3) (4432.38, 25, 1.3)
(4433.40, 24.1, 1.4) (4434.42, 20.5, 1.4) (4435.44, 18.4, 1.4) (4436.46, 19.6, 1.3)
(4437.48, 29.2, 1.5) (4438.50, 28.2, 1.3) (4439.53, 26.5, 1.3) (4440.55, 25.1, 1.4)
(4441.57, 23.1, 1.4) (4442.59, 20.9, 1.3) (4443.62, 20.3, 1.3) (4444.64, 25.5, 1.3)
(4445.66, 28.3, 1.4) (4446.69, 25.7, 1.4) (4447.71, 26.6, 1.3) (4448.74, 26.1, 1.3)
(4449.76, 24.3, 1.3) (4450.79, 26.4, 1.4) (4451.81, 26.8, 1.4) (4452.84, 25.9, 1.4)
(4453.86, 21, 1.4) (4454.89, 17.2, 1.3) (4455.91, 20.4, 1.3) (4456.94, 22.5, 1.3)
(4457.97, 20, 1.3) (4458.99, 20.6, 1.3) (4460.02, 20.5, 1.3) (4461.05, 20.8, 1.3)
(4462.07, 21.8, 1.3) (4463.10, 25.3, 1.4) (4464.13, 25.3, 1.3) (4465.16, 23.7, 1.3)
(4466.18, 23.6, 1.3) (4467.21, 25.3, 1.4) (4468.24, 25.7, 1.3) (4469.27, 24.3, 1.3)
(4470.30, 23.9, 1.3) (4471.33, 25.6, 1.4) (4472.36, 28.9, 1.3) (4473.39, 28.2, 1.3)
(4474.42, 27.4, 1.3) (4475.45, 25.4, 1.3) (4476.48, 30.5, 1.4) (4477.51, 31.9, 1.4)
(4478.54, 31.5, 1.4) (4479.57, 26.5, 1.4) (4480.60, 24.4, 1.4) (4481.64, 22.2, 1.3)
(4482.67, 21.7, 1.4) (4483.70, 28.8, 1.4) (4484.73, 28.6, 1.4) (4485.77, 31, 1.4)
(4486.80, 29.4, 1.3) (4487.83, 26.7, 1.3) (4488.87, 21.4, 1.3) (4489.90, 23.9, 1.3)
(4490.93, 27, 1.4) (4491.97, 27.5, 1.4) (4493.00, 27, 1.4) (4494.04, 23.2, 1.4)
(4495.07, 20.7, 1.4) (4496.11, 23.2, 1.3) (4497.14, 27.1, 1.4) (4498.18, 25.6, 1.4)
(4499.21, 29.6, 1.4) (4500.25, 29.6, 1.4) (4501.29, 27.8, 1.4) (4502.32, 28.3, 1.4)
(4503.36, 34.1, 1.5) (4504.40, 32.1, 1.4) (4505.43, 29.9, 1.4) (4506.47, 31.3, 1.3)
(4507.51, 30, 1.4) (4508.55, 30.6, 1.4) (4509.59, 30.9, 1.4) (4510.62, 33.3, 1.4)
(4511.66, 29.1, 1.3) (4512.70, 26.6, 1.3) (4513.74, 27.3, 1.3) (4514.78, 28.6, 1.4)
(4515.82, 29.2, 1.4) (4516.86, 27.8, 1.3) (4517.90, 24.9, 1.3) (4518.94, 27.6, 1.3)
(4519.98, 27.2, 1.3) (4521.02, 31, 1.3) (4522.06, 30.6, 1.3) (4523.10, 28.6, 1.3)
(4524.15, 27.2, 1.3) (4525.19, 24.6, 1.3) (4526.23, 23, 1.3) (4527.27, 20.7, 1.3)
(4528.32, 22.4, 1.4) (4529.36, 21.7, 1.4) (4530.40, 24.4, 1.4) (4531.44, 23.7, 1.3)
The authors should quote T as 2.48 angstrom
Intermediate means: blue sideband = 19.3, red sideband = 28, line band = 22.6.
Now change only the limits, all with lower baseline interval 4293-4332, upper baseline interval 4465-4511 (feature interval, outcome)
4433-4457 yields 1.0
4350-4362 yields -2.1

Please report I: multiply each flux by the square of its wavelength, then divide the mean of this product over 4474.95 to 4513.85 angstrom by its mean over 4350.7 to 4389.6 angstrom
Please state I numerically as 1.3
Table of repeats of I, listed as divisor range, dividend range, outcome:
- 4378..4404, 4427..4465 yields 1.21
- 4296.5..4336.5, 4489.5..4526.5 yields 1.65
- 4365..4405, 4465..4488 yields 1.31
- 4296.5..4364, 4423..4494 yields 1.29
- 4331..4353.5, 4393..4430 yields 1.05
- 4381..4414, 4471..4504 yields 1.39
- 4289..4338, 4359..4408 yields 1.23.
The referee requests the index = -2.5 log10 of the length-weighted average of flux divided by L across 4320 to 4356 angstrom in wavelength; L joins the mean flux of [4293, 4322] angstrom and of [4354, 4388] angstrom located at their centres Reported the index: -0.094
